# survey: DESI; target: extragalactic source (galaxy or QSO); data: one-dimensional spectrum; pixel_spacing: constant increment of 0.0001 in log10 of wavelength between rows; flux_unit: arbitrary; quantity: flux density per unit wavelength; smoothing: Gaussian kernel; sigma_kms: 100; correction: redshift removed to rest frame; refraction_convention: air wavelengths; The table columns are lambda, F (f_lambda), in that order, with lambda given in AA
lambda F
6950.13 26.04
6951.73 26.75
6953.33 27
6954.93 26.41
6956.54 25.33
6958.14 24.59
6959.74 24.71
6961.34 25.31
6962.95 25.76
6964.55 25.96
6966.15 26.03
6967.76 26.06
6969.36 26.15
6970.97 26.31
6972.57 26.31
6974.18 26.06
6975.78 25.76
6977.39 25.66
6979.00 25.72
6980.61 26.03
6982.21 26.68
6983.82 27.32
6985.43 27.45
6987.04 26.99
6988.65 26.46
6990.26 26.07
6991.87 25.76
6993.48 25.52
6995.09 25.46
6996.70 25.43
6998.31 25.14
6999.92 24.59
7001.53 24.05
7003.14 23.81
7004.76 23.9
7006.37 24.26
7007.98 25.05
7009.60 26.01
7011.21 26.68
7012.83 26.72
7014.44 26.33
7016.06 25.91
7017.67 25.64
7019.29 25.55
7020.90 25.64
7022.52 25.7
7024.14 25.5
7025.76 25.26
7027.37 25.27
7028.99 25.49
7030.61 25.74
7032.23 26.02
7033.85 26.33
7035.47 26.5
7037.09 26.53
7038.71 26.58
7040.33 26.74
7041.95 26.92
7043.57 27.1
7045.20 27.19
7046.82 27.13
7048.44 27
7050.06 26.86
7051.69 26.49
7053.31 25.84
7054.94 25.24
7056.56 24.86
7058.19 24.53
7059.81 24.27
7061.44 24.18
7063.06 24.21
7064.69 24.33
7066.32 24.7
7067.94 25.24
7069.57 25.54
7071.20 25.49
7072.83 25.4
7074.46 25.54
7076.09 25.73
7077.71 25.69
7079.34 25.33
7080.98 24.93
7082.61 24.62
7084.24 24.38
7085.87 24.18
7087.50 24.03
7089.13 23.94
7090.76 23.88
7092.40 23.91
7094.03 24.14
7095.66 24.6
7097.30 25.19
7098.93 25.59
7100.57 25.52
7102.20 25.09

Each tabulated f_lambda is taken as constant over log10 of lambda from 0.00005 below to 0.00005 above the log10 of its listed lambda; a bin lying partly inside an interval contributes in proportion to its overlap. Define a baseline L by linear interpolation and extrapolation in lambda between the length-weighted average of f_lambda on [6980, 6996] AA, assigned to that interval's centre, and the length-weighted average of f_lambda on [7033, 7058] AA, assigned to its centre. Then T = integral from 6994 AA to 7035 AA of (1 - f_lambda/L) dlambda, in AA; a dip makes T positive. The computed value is 1.5 AA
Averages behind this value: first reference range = 26.4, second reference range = 26.4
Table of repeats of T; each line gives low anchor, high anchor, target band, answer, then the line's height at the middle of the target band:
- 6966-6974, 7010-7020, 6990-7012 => 0.88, 26.1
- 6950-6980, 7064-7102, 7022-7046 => -0.86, 25.3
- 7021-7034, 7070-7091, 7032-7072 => -0.85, 25.3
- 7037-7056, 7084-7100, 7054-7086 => 0.66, 25.5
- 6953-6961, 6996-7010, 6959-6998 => -1.44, 25.1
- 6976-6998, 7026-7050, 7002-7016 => 0.50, 26.3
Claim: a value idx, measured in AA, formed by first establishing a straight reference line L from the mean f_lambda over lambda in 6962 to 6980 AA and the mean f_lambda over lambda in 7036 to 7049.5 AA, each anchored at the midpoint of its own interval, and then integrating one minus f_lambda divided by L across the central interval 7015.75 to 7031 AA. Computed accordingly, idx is 0.6 AA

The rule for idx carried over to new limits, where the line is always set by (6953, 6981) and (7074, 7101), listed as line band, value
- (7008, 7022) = -0.3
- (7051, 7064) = 0.0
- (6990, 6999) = 0.0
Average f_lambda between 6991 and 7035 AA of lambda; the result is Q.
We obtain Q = 25.4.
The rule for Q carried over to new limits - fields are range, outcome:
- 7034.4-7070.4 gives 25.8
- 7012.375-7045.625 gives 26.1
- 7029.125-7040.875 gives 26.3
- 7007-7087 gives 25.7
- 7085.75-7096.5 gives 24.1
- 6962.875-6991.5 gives 26.3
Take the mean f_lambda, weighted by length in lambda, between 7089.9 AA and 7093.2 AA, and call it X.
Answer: 23.9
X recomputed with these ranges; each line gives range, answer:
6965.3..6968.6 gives 26.1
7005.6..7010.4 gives 25.1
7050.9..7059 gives 25.4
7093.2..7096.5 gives 24.4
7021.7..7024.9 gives 25.6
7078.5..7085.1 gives 24.8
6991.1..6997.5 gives 25.5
